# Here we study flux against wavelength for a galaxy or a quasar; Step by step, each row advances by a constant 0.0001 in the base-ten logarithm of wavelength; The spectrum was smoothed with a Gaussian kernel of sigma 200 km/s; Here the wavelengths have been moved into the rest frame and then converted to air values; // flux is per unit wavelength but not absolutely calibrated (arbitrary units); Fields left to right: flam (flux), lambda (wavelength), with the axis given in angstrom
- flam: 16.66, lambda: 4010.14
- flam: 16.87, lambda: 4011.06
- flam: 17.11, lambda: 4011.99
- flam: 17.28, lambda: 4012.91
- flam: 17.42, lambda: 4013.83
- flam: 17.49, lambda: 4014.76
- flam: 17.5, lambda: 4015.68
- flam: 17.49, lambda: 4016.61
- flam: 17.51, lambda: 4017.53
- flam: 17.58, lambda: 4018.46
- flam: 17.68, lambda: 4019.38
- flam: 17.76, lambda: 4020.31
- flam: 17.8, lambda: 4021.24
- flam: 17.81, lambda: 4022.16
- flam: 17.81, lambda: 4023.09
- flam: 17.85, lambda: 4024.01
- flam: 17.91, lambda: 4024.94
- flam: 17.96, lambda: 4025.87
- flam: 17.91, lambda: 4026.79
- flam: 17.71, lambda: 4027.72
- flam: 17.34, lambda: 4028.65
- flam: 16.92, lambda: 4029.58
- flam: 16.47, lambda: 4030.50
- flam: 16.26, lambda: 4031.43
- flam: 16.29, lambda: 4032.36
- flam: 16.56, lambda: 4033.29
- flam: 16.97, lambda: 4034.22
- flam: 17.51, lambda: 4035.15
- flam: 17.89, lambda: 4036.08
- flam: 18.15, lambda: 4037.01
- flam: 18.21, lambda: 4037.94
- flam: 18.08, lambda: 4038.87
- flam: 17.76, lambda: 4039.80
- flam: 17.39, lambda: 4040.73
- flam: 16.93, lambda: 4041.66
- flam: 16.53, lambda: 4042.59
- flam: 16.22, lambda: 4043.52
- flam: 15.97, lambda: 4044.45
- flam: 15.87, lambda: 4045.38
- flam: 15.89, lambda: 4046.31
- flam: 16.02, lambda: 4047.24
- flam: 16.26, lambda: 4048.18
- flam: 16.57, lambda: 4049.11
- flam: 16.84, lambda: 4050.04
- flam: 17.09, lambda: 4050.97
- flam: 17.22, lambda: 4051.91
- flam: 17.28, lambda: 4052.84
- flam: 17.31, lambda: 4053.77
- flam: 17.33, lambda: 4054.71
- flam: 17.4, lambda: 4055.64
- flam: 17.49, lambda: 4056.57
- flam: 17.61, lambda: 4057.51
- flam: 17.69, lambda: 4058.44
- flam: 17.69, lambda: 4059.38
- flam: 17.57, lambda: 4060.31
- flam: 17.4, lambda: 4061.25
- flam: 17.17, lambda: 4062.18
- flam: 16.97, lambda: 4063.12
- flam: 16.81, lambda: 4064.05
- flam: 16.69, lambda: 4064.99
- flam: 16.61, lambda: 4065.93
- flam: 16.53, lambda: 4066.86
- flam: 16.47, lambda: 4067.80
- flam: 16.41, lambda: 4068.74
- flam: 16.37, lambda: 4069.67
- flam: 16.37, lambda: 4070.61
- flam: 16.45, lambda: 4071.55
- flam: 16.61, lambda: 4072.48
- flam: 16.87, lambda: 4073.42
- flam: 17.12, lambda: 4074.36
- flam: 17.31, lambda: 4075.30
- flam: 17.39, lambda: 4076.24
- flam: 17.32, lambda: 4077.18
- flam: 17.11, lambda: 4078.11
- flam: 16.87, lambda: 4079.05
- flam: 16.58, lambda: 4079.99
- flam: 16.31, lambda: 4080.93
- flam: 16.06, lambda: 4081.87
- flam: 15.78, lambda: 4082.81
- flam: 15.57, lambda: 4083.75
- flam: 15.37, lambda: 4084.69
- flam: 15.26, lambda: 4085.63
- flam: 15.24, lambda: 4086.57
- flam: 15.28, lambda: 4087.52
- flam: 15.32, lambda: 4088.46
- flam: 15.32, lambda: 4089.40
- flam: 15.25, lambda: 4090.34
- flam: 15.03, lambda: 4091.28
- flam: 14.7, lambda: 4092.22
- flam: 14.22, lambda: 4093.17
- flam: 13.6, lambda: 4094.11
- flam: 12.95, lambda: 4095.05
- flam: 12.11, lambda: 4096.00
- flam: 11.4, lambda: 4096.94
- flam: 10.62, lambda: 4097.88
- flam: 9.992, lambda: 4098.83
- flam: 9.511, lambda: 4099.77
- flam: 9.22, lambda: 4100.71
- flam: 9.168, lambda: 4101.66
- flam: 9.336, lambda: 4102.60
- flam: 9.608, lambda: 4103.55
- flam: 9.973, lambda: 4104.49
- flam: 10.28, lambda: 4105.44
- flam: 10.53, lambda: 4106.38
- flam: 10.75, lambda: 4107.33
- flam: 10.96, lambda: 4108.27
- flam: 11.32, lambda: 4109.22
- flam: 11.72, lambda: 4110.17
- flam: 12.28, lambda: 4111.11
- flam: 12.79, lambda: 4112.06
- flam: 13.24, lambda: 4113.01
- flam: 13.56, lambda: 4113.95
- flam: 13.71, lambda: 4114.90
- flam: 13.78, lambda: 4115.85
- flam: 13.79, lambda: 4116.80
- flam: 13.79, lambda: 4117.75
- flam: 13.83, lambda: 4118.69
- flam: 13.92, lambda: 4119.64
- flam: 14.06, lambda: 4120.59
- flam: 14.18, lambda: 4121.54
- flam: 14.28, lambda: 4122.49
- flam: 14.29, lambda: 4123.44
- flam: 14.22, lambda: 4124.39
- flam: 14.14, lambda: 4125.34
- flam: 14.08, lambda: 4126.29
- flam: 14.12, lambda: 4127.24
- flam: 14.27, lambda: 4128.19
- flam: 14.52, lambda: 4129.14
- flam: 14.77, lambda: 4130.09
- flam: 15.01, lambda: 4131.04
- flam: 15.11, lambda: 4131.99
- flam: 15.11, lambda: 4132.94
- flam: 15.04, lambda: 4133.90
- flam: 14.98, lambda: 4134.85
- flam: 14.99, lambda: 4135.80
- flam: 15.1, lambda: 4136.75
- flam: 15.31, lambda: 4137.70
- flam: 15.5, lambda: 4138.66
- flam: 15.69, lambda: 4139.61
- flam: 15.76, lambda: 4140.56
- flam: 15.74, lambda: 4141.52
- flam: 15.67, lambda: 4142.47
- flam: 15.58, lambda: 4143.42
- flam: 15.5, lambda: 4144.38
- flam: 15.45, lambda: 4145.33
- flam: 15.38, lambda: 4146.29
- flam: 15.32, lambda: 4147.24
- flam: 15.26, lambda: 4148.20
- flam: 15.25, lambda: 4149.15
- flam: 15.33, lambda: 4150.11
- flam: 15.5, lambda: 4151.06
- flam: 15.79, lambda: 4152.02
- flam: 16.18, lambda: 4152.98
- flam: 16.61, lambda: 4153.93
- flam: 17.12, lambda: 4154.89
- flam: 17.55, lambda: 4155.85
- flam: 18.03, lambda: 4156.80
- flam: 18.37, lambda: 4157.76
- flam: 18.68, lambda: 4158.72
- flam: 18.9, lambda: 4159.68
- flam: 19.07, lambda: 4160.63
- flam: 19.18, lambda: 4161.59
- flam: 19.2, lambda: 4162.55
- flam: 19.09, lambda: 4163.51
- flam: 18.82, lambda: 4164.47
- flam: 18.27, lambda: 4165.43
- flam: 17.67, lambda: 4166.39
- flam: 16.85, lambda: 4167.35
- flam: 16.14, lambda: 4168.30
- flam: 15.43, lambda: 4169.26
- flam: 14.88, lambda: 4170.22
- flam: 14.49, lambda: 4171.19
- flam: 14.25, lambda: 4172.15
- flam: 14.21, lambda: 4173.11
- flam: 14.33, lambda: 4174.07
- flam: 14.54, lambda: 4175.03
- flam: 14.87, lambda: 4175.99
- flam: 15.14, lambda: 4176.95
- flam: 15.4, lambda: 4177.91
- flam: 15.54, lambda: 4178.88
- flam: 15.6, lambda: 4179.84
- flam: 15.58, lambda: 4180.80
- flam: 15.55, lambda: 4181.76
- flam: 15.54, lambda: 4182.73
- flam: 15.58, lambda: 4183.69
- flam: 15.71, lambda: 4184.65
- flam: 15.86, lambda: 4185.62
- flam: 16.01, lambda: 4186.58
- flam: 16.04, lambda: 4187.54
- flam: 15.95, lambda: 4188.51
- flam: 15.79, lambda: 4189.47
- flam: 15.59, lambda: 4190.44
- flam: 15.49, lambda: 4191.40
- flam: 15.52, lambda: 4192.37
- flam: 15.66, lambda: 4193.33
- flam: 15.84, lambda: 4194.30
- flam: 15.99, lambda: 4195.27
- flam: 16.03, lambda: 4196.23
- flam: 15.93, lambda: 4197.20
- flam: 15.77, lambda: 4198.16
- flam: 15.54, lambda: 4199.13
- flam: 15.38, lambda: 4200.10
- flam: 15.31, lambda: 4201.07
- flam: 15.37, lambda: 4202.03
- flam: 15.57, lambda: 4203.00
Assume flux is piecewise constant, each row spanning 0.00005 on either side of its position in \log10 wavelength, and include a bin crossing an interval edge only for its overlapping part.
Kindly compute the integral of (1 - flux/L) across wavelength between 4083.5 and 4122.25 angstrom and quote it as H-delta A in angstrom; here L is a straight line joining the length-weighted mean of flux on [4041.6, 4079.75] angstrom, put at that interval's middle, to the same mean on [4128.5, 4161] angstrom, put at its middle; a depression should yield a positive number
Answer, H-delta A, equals 8.7 angstrom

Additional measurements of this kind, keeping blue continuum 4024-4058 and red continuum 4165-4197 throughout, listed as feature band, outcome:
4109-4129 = 3.24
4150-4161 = -0.99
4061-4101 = 3.32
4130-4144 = 0.67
